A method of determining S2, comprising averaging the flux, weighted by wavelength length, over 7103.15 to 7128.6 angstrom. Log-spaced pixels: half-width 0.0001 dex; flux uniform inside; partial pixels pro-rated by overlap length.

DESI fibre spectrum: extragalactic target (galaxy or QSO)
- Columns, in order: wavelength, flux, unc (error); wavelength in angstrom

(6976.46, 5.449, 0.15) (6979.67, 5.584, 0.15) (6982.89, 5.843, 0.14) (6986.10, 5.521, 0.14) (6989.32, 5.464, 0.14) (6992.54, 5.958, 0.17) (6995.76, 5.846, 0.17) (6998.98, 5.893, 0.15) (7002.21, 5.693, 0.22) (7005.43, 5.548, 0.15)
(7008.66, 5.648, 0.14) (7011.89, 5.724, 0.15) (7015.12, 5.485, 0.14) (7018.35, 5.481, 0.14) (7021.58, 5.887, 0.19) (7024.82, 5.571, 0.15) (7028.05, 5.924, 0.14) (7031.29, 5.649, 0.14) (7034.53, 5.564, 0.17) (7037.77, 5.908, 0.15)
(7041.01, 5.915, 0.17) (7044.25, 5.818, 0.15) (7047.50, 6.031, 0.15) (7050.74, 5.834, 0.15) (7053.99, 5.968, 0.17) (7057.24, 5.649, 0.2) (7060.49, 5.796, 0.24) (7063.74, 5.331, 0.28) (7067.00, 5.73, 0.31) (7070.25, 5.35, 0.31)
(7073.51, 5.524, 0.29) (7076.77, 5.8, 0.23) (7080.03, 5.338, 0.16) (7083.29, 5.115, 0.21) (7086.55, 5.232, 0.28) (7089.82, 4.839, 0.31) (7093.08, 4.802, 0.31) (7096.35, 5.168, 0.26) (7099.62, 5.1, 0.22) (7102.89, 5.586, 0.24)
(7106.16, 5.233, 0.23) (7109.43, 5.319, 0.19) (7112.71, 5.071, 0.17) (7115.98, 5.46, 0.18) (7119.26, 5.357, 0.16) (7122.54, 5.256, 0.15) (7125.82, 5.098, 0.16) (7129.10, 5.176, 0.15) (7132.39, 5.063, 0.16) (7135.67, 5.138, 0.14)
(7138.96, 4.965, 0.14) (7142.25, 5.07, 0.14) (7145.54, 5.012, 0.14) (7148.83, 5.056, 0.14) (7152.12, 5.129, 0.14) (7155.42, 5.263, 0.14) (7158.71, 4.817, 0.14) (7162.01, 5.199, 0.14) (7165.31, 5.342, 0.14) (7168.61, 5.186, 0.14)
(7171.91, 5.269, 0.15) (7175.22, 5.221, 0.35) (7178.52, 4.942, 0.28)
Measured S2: 5.27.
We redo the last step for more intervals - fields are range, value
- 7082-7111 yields 5.16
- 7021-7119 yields 5.51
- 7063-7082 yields 5.51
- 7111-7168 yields 5.15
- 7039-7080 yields 5.72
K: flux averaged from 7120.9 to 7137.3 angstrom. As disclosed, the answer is 5.15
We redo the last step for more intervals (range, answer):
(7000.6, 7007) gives 5.63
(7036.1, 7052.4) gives 5.9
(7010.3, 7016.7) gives 5.6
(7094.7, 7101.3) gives 5.13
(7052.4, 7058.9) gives 5.81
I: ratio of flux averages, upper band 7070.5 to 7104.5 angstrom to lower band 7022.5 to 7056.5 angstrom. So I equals 0.9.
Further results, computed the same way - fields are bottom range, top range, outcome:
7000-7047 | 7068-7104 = 0.92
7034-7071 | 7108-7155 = 0.90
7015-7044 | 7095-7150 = 0.91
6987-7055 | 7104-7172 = 0.90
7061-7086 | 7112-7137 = 0.95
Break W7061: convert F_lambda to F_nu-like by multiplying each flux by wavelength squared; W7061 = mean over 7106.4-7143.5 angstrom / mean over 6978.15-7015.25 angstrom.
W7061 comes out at 0.94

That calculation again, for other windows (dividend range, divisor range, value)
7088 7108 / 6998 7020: 0.93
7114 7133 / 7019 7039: 0.94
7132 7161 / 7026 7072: 0.91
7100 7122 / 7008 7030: 0.96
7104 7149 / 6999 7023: 0.95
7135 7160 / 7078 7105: 1.00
